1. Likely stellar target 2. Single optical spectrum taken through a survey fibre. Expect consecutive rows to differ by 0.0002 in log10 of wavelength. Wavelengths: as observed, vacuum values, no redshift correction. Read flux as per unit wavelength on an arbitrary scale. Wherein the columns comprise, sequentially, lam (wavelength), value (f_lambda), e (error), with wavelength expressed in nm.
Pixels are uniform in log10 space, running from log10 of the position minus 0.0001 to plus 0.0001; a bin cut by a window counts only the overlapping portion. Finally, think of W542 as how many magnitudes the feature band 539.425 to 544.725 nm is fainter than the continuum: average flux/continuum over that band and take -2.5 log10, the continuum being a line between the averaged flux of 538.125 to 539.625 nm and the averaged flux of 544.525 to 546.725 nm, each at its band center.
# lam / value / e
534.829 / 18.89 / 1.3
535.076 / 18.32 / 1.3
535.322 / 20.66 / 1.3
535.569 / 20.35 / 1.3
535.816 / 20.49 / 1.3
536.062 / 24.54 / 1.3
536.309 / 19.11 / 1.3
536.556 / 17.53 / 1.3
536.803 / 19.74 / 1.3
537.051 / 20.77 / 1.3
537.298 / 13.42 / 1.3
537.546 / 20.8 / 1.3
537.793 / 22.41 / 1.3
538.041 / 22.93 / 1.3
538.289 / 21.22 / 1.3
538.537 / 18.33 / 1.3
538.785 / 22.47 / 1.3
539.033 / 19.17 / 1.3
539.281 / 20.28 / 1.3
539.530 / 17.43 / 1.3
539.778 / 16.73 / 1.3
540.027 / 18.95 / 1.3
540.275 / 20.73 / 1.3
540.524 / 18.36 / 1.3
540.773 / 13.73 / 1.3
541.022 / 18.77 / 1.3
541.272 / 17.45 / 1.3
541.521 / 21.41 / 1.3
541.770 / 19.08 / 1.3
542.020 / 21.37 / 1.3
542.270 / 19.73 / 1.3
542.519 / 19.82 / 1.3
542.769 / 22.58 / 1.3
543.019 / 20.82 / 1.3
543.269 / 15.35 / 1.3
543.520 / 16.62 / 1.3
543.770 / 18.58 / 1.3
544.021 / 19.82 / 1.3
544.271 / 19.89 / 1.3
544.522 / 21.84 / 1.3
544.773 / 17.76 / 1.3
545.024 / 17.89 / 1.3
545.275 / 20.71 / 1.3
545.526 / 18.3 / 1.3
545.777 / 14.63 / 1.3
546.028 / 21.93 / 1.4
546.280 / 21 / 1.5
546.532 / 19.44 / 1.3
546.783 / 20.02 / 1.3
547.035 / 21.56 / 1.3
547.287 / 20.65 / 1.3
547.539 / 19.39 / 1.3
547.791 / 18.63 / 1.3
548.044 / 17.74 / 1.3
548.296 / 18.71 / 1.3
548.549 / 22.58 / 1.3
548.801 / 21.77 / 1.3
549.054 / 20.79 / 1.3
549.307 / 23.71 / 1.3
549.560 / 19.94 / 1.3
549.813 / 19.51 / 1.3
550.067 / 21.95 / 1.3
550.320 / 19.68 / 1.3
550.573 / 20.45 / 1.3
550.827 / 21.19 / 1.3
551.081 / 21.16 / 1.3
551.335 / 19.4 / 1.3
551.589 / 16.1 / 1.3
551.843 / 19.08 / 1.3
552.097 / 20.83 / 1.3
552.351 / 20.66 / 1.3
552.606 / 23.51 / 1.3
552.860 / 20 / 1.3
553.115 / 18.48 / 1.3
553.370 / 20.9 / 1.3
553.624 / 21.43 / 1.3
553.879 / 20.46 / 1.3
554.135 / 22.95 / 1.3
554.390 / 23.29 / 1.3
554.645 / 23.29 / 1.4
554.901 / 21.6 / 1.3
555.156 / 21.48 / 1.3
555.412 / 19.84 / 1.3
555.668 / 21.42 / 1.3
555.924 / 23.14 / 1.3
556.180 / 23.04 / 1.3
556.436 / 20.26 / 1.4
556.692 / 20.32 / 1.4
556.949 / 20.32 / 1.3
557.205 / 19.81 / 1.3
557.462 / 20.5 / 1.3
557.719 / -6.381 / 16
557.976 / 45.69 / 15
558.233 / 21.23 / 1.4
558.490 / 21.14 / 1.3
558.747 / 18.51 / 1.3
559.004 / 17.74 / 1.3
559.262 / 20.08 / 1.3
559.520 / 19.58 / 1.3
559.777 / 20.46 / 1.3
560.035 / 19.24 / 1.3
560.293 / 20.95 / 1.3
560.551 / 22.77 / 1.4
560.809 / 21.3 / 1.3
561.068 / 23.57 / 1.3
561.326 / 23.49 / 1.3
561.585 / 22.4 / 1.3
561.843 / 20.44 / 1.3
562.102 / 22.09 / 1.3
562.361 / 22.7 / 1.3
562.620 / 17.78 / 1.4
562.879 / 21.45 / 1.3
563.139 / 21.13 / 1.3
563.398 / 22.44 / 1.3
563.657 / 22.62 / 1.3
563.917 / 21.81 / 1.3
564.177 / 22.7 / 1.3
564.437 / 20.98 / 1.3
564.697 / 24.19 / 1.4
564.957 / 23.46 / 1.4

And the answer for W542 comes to 0.03 mag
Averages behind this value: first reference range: 19.9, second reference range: 19.2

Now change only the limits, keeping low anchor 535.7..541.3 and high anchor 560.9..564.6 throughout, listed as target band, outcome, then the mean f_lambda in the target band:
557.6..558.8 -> 0.054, 20.3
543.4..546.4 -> 0.053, 19.1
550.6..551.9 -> 0.065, 19.5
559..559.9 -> 0.096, 19.7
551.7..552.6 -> 0.011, 20.6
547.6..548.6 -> 0.066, 19.2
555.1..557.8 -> 0.126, 18.9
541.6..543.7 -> 0.020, 19.4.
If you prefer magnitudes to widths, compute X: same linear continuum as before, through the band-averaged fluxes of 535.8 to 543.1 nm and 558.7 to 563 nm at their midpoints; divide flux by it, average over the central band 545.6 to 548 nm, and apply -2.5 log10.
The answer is 0.03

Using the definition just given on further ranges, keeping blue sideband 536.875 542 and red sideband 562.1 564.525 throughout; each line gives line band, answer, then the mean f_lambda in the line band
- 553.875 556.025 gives -0.06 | 22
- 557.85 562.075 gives -0.06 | 22.4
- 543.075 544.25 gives 0.10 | 18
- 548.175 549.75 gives -0.05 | 21.2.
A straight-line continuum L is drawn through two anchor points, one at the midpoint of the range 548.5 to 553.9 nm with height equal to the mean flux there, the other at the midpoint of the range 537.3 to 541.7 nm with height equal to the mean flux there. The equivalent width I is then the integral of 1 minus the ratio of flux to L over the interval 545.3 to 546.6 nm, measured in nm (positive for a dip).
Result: 0.05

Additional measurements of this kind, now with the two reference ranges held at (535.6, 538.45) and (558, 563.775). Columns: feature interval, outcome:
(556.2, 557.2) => 0.03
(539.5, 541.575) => 0.24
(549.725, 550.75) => 0.02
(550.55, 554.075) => 0.12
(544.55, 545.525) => 0.08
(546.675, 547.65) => 0.02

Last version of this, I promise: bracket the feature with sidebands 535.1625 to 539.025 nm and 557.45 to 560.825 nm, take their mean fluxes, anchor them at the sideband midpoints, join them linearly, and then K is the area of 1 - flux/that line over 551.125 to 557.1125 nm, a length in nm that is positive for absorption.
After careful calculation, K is -0.23 nm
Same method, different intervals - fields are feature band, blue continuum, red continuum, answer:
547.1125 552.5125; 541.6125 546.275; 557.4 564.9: -0.074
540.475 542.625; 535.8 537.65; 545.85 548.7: 0.096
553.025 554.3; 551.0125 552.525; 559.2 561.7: -0.063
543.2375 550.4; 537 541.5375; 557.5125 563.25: 0.005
